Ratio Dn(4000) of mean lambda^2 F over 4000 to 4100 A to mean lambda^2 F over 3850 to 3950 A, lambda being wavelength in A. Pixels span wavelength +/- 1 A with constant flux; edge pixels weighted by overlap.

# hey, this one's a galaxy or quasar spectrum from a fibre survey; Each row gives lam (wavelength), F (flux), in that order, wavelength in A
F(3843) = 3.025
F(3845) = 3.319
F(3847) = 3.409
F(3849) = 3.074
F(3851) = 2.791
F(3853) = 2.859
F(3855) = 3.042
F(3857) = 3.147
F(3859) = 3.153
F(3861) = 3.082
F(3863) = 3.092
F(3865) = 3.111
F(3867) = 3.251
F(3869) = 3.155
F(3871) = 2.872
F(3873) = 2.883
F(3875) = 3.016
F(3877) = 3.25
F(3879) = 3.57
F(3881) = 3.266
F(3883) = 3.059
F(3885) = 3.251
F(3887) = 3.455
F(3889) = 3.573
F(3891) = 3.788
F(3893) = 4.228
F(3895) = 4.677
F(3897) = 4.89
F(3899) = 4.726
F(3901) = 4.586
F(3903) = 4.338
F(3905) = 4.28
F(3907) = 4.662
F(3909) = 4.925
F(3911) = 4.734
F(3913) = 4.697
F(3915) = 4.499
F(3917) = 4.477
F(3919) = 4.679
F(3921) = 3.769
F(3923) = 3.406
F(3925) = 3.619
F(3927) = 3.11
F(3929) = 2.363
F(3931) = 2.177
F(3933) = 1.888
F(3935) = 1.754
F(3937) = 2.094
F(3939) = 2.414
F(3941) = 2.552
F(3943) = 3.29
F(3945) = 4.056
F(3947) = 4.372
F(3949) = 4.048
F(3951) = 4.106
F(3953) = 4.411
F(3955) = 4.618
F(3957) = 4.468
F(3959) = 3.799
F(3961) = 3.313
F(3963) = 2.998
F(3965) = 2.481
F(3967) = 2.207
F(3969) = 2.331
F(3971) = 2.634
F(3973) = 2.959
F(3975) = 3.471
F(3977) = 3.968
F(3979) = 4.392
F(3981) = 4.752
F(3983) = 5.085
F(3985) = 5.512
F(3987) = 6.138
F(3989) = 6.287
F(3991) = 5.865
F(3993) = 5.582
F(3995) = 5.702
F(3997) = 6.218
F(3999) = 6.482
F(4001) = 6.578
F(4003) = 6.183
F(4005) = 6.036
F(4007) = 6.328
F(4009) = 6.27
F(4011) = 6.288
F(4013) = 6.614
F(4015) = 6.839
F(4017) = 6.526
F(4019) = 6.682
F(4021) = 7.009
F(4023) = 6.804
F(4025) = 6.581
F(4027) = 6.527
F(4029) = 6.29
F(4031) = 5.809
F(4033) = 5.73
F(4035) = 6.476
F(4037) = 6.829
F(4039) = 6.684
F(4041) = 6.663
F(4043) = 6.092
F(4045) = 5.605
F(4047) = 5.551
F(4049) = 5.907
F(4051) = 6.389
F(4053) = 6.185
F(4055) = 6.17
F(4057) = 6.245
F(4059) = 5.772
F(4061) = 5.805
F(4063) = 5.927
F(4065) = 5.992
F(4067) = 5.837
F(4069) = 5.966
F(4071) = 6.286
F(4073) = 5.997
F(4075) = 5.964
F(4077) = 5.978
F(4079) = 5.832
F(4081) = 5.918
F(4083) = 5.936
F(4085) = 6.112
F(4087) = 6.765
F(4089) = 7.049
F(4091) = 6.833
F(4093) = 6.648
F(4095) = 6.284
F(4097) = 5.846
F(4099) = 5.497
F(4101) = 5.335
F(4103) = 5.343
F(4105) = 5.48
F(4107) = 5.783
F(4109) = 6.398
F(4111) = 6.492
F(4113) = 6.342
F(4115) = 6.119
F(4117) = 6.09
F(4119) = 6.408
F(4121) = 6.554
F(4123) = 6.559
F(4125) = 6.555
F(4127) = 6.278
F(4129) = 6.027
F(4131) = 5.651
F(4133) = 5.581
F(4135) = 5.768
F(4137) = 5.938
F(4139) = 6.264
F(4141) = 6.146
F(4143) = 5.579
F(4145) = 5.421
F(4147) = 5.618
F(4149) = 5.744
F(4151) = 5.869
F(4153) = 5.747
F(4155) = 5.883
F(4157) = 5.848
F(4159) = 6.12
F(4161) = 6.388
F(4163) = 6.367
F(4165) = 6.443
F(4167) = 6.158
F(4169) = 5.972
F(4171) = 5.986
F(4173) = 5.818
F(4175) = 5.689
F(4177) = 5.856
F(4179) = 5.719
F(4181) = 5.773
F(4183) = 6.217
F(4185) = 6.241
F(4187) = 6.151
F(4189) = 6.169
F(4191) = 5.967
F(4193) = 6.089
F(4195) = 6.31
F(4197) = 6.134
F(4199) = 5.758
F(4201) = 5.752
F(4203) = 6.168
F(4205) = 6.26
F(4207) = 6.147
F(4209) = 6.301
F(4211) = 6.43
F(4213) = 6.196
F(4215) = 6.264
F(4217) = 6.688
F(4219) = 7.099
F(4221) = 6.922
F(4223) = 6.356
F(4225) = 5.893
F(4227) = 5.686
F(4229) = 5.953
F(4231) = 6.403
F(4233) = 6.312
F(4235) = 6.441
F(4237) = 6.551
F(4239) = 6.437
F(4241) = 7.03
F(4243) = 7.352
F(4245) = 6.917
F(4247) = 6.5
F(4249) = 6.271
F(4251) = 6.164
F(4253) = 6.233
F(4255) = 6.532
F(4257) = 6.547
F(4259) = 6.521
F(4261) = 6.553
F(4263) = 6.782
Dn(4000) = 1.91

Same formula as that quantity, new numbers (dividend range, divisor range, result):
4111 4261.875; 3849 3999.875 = 1.85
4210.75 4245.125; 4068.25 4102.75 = 1.14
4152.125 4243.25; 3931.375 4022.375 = 1.49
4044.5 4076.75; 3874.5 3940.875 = 1.76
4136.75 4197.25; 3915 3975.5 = 2.04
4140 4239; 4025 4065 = 1.07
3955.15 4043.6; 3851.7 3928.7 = 1.54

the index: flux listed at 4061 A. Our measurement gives 5.805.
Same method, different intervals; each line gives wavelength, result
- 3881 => 3.266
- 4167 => 6.158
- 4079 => 5.832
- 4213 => 6.196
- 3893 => 4.228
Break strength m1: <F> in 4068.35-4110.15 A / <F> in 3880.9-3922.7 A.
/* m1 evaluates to 1.44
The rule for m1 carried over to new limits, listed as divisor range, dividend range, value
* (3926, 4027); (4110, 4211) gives 1.32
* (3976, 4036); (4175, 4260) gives 1.04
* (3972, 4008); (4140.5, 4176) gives 1.09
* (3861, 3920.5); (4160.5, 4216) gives 1.57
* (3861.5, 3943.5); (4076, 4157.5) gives 1.70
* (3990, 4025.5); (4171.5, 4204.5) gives 0.94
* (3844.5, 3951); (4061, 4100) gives 1.75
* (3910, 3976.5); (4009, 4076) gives 1.84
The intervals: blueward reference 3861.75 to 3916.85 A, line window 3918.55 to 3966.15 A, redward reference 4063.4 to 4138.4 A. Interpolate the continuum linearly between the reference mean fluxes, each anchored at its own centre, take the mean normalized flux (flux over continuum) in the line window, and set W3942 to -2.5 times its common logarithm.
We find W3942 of 0.32 mag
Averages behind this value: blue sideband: 3.85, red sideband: 6.09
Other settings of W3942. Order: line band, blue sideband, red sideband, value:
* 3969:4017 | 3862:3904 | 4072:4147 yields -0.13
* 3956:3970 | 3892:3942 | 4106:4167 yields 0.34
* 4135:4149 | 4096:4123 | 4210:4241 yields 0.05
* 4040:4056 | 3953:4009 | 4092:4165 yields -0.15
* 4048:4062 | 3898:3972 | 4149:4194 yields -0.25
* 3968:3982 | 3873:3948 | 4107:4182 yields 0.23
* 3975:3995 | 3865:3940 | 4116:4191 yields -0.18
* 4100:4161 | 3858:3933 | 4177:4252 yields -0.07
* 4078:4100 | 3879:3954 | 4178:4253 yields -0.20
